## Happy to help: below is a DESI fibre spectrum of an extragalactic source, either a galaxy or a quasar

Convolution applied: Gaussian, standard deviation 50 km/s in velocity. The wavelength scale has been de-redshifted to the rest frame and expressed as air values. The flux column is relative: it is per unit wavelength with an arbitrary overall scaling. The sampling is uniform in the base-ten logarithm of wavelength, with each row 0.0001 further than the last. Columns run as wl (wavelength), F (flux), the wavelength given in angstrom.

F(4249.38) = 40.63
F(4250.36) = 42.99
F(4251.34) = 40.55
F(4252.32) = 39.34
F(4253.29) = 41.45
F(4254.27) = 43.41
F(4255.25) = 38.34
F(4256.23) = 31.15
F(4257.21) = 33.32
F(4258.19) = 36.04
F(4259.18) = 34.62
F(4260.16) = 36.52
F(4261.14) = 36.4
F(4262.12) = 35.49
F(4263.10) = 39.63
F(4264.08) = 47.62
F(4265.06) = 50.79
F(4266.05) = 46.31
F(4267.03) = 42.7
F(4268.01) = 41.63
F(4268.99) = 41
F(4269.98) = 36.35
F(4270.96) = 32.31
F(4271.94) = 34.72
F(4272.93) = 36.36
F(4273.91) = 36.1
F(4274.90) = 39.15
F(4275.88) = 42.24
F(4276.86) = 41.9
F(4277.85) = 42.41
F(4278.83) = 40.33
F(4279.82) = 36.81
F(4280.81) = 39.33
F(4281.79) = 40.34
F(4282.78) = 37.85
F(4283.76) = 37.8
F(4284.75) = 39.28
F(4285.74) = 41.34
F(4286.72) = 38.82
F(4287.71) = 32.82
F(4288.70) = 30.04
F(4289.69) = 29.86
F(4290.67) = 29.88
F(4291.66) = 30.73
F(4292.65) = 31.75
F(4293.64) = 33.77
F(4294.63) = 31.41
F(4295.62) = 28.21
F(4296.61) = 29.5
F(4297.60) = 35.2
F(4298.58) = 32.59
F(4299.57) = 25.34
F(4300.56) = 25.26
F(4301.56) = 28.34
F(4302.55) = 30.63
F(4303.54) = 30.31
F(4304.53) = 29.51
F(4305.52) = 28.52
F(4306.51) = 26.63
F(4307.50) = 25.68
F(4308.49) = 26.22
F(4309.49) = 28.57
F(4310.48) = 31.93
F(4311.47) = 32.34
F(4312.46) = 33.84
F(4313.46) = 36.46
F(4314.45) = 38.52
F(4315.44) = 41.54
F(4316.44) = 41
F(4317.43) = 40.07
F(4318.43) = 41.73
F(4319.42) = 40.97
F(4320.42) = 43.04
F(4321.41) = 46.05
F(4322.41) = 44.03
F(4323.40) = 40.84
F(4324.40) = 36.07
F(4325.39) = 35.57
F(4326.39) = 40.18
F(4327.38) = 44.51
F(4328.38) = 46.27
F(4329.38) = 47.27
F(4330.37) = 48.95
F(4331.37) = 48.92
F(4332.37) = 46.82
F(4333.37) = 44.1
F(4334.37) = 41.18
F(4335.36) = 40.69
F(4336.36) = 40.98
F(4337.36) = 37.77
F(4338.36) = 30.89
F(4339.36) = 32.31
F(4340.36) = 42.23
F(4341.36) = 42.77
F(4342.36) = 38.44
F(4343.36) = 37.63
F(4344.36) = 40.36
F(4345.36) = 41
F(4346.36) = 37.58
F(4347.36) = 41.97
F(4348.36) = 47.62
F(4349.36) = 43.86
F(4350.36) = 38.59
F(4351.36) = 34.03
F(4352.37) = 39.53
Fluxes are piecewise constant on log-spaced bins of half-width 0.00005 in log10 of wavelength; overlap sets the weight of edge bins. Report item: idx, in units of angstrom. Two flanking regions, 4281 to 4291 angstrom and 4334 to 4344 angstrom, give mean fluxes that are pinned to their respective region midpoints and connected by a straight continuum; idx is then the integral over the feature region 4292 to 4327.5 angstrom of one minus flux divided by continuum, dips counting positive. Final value 2.83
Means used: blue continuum 36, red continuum 38.5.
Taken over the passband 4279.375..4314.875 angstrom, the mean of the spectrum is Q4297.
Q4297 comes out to 32.3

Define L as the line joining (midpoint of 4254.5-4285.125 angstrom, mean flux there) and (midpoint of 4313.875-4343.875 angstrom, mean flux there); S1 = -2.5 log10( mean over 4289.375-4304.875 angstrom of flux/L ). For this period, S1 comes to 0.308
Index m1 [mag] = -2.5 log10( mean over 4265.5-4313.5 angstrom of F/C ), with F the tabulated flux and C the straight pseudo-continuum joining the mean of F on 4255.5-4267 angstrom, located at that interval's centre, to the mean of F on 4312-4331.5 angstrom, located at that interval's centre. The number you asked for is 0.173 mag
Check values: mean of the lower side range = 39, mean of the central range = 34.3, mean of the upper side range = 41.7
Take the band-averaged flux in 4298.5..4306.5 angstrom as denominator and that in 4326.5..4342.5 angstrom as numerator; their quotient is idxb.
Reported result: 1.5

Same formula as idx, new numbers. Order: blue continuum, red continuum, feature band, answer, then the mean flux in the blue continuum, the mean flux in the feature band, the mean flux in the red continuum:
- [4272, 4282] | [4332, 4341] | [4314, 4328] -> -0.6 angstrom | 39.3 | 41.1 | 39.6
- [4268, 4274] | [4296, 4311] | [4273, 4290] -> -1.9 angstrom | 36.6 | 38.1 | 29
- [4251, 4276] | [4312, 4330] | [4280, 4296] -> 2.1 angstrom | 38.9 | 34.7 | 41.1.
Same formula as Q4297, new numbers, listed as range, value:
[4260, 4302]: 36.4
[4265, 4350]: 37.4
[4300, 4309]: 27.9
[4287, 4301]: 30.6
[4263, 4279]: 40.7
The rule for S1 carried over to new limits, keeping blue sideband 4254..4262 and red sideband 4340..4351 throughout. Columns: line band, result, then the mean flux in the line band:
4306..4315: 0.24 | 31.2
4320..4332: -0.09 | 43.5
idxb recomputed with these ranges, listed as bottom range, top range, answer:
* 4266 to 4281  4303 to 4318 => 0.84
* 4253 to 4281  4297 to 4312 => 0.75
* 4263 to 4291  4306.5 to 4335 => 1.02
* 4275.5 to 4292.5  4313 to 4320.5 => 1.09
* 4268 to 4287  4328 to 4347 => 1.07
